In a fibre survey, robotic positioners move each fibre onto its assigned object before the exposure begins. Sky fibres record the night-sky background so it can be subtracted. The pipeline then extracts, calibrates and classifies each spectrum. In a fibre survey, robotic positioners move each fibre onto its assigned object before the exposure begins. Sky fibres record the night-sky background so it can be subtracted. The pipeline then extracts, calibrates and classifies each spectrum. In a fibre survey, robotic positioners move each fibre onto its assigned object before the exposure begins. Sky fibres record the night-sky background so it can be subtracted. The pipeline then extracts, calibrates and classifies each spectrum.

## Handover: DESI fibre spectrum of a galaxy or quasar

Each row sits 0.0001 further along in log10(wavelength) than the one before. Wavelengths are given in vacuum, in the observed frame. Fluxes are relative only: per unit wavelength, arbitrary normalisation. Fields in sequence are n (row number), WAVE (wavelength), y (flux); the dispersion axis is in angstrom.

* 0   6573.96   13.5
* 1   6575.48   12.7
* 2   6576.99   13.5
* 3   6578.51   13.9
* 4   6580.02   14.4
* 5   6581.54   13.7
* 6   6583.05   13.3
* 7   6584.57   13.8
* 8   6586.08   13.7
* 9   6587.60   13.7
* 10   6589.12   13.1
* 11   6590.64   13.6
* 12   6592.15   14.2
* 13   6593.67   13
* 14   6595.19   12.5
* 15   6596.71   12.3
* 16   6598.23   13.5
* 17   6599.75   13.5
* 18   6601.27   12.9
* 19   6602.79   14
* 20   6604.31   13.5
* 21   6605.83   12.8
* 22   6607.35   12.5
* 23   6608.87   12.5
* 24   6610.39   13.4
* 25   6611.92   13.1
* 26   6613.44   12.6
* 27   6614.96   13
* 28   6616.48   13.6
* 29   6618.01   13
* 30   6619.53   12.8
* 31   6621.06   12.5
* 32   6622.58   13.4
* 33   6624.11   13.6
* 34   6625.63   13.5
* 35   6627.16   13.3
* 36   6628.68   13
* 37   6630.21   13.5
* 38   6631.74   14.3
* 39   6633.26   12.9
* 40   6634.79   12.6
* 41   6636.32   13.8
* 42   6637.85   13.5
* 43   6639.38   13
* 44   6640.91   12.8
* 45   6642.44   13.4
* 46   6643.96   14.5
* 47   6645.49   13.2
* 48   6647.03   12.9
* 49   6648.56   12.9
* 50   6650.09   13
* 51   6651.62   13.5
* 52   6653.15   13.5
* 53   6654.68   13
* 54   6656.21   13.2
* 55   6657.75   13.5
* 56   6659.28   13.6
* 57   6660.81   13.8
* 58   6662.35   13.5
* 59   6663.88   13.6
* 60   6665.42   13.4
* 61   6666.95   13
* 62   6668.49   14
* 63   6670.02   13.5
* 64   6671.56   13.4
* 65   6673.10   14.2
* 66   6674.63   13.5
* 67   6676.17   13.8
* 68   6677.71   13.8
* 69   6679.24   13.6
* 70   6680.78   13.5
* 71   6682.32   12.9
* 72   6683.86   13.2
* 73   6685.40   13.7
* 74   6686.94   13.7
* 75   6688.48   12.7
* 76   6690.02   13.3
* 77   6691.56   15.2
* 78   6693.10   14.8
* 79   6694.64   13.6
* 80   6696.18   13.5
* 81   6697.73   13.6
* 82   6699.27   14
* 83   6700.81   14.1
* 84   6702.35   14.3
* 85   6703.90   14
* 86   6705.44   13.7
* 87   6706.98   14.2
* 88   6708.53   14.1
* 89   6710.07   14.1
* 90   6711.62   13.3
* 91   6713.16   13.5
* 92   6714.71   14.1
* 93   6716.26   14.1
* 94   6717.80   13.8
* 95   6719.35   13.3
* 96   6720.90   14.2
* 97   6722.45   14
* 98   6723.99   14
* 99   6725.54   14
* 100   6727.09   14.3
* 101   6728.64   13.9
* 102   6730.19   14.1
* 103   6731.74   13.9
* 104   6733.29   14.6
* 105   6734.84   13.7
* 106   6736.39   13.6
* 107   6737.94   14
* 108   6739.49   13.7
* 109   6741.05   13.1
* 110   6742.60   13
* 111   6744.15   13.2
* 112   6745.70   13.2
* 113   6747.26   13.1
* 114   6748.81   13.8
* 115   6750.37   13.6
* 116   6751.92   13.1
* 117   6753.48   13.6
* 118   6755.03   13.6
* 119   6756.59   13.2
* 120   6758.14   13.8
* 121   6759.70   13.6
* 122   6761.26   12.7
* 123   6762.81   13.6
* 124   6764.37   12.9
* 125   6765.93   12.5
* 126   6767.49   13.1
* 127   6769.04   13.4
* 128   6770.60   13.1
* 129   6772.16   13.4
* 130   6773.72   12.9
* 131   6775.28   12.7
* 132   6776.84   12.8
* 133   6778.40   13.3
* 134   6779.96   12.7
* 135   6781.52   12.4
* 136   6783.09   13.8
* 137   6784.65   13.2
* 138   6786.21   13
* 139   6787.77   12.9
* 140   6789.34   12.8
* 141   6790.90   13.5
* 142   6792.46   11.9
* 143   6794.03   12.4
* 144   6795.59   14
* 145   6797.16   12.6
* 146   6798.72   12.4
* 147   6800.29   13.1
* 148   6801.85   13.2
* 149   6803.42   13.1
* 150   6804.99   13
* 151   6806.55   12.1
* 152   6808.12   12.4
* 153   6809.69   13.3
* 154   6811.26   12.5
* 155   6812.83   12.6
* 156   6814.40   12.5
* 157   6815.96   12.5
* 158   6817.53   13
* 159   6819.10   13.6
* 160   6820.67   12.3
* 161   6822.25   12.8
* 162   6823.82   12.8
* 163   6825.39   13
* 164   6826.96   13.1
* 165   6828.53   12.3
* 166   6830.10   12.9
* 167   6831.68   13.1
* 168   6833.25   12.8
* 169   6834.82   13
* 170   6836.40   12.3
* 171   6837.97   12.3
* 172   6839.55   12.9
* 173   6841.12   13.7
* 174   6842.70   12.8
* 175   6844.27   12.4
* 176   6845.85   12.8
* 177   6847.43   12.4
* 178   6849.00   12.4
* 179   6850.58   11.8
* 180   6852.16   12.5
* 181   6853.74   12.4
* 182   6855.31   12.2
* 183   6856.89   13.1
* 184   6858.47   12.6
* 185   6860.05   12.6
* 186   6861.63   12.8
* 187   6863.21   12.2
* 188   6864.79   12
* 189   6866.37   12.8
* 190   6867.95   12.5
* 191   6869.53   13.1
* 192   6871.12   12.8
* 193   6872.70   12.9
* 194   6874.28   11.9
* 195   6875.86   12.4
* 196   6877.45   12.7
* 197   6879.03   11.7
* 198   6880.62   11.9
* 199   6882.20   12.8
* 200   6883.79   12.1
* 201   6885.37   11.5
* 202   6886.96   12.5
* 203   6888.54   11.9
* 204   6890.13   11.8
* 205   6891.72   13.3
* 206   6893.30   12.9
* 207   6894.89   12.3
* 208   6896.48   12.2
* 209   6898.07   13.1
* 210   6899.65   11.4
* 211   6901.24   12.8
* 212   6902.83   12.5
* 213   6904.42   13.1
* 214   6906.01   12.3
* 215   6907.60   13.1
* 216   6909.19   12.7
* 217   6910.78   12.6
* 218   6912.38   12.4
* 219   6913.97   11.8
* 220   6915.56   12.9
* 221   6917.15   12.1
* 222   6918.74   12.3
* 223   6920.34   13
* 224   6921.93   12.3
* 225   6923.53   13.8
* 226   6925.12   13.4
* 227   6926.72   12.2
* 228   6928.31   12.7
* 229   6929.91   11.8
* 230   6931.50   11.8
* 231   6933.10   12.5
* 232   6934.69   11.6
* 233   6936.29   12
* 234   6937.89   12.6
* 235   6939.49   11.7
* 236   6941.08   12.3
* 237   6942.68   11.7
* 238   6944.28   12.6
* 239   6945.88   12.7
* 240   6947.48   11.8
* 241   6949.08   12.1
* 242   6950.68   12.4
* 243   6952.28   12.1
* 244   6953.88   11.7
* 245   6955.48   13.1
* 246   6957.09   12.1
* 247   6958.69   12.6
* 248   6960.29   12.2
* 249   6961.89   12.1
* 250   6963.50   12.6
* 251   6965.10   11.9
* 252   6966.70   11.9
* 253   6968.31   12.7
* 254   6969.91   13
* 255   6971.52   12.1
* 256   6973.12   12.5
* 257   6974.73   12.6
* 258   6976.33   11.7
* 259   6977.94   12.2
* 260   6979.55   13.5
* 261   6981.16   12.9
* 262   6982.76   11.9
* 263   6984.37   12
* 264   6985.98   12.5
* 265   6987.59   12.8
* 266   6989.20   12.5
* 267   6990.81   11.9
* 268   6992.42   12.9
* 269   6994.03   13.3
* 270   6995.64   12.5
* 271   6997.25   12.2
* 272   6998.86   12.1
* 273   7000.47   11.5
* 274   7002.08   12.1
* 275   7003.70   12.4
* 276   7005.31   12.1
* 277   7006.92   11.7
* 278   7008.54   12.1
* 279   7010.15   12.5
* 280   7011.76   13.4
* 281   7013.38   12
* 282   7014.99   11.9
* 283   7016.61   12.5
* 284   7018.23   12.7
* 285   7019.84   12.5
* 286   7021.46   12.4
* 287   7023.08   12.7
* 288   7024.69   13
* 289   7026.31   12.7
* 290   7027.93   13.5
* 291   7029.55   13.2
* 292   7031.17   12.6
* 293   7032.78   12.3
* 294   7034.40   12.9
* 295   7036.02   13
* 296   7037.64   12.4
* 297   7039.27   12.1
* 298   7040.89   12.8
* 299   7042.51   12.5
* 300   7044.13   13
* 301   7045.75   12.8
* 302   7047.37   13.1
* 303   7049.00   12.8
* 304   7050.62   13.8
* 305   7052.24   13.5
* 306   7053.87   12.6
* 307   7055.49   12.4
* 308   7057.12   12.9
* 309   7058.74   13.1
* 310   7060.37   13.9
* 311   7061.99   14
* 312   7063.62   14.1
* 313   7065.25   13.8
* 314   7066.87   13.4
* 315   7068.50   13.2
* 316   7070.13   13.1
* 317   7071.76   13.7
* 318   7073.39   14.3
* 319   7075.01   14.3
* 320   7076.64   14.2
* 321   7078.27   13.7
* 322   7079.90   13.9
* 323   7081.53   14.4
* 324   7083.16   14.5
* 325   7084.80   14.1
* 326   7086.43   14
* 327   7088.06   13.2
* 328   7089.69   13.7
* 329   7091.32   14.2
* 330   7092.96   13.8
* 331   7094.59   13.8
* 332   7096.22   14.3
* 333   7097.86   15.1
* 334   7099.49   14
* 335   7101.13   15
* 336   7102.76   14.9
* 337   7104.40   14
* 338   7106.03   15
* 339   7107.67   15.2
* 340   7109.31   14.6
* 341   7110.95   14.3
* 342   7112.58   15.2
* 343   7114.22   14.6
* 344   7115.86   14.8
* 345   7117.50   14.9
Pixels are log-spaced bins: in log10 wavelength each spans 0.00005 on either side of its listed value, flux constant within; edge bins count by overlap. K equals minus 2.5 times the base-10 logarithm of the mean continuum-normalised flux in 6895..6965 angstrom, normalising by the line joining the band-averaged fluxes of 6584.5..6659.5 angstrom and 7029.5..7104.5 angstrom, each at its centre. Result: 0.09 mag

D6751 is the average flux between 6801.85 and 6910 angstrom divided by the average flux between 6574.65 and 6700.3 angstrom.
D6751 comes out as 0.9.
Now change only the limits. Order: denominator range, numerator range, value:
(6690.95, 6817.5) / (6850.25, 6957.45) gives 0.93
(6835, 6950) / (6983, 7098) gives 1.05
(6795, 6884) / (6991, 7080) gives 1.02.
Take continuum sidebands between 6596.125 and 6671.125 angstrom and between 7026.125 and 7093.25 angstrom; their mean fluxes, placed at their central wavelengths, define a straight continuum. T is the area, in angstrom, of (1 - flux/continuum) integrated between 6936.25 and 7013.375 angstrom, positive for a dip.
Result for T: 5.9 angstrom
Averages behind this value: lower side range 13.3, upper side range 13.4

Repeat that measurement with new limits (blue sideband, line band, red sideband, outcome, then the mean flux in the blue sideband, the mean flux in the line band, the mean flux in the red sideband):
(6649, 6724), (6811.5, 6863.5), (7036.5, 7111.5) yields 3.9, 13.7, 12.7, 13.7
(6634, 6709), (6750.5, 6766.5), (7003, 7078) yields 0.2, 13.6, 13.3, 13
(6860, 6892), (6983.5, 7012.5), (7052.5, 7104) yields 2.0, 12.4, 12.4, 13.9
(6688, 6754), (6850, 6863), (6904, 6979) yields 0.4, 13.8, 12.5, 12.4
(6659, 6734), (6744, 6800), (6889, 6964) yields 1.0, 13.8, 13.1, 12.4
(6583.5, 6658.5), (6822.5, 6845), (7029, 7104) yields 1.0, 13.2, 12.8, 13.5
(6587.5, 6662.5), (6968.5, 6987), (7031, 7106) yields 1.4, 13.2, 12.5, 13.6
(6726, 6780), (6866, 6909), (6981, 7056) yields 1.8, 13.4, 12.5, 12.6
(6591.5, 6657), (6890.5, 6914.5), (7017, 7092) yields 1.2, 13.2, 12.6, 13.3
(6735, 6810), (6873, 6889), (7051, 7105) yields 1.4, 13.1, 12.2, 13.9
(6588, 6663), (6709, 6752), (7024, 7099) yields -1.5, 13.2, 13.7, 13.4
